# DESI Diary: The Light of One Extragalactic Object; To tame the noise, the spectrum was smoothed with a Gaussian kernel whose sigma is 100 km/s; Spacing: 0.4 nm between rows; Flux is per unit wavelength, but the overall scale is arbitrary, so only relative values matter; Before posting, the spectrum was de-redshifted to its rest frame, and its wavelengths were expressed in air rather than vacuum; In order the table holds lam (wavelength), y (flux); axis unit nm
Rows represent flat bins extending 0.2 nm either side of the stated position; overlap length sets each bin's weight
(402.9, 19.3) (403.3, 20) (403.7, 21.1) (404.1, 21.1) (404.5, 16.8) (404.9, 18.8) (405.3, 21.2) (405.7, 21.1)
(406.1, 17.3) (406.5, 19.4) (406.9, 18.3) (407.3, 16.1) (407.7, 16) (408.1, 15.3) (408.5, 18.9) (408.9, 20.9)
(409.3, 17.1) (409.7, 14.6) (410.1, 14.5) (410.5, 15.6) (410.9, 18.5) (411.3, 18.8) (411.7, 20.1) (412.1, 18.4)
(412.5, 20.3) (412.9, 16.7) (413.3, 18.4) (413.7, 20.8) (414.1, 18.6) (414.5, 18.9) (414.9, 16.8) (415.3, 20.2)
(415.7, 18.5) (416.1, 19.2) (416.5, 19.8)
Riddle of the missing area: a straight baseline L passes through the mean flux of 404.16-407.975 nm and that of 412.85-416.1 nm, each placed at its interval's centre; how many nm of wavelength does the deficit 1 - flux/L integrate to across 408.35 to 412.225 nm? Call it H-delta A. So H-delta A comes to 0.18 nm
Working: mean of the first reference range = 18.4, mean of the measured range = 17.7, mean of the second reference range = 18.7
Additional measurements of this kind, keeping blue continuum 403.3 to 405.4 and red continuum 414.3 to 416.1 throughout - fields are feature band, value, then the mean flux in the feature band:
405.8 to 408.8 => 0.29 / 17.6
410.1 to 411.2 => 0.14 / 16.7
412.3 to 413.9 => -0.01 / 19.1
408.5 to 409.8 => 0.09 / 18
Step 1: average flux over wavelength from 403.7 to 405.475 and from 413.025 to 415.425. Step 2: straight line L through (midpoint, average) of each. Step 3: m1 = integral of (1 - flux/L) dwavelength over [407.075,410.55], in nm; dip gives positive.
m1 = 0.48 nm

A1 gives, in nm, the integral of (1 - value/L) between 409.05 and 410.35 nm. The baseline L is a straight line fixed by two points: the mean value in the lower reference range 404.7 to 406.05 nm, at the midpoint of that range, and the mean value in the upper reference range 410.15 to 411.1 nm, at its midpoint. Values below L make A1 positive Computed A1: 0.12 nm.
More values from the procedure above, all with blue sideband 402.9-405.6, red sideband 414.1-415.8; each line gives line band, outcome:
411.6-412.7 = -0.04 nm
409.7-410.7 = 0.22 nm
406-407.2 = 0.08 nm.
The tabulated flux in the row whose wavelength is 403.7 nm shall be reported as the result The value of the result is 21.1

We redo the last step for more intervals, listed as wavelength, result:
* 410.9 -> 18.5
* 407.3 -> 16.1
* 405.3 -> 21.2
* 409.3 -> 17.1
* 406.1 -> 17.3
